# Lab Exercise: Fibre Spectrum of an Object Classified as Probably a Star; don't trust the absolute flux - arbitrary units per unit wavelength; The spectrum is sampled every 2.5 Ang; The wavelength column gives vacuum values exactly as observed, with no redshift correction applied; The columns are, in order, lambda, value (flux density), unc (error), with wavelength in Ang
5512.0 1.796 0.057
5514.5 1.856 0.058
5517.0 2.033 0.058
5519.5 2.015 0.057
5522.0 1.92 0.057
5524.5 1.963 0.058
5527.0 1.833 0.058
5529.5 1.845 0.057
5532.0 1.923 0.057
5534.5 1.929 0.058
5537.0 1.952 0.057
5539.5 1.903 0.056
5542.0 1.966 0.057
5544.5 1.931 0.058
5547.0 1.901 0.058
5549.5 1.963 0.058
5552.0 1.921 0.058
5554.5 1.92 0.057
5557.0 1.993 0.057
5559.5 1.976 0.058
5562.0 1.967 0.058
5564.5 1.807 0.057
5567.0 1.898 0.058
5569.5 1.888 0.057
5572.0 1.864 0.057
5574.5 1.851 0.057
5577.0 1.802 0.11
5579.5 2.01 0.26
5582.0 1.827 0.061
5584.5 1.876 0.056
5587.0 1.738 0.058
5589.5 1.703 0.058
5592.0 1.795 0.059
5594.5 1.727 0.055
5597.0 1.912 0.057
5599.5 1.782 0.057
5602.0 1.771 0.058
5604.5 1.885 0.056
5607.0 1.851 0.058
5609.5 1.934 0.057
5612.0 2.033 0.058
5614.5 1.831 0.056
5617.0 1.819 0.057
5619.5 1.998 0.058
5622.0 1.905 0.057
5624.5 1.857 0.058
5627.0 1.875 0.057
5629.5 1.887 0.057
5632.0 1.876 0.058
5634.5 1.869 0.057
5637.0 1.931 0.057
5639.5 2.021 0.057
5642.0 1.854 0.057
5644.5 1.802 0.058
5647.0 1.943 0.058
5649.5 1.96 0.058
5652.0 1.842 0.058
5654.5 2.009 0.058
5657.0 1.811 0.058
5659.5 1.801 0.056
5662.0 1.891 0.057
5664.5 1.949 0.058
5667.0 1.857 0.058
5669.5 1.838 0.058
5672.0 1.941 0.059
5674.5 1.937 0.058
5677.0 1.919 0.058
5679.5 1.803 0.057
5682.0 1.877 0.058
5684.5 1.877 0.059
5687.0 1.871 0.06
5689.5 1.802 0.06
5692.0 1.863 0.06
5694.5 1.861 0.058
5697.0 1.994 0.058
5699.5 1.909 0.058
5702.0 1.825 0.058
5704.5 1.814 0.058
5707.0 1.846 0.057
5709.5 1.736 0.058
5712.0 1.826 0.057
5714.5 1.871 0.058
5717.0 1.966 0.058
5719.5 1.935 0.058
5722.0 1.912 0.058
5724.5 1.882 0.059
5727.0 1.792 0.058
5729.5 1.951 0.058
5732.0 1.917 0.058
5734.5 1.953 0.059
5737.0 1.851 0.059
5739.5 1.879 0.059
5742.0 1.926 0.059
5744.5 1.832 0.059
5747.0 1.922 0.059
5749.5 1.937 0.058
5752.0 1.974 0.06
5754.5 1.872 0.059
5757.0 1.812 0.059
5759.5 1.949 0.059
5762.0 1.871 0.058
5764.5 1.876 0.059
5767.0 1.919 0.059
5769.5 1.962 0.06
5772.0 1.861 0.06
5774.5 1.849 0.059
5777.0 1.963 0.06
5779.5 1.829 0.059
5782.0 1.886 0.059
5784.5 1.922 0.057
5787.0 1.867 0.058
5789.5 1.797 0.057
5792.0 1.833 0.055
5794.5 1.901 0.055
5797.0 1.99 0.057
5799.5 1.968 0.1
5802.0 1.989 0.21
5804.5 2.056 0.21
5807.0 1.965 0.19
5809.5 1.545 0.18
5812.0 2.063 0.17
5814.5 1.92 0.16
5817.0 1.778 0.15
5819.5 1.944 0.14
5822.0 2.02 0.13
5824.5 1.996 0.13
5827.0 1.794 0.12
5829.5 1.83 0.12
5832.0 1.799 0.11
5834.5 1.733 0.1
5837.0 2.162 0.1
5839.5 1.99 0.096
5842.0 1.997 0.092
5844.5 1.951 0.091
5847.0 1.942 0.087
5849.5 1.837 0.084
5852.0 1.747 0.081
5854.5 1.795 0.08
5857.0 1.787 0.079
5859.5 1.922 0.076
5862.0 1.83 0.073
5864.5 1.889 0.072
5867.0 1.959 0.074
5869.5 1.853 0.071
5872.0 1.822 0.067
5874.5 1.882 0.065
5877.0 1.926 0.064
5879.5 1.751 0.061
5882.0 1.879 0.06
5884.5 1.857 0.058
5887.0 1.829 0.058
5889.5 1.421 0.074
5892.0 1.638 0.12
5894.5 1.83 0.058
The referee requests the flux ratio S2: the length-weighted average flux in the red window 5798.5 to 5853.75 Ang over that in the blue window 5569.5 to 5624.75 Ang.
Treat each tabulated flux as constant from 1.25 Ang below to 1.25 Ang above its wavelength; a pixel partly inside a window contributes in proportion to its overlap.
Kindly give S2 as 1.03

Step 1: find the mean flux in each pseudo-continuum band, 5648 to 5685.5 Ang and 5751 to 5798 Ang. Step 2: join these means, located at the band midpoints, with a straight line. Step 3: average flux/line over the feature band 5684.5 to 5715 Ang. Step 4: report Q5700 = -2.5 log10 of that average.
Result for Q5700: 0.021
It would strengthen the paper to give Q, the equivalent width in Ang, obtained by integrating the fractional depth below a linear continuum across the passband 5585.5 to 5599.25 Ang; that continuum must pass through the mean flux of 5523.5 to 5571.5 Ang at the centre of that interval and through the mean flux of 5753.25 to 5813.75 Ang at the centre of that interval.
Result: 0.99 Ang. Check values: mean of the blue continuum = 1.92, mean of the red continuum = 1.9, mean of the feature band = 1.78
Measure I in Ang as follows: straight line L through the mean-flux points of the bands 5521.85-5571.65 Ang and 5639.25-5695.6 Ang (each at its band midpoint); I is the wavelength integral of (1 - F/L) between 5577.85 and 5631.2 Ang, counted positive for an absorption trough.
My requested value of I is 1.2 Ang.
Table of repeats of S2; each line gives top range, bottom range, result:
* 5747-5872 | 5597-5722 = 1.01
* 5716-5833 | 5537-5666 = 1.01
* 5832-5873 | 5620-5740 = 1.00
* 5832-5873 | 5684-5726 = 1.01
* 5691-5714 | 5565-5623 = 1.00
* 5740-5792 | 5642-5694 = 1.01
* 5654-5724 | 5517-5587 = 0.98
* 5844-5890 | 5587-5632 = 0.99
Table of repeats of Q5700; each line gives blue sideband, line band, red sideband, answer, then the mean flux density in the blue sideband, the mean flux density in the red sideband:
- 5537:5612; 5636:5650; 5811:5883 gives -0.020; 1.88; 1.89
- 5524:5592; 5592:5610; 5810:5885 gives 0.035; 1.89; 1.89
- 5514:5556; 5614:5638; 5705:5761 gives 0.014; 1.93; 1.89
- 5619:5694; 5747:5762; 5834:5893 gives -0.021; 1.89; 1.85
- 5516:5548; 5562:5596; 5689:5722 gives 0.046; 1.93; 1.87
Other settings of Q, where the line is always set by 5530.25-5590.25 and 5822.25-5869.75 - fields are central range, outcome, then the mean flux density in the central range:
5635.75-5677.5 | -0.1 Ang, 1.9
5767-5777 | -0.1 Ang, 1.9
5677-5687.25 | 0.2 Ang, 1.86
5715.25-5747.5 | -0.1 Ang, 1.9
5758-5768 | -0.1 Ang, 1.9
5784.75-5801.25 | -0.1 Ang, 1.9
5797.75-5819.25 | -0.3 Ang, 1.91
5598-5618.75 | 0.3 Ang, 1.87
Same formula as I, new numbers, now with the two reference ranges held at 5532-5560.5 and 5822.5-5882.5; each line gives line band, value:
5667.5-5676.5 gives 0.06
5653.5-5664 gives 0.21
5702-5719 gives 0.55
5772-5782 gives 0.08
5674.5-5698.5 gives 0.44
